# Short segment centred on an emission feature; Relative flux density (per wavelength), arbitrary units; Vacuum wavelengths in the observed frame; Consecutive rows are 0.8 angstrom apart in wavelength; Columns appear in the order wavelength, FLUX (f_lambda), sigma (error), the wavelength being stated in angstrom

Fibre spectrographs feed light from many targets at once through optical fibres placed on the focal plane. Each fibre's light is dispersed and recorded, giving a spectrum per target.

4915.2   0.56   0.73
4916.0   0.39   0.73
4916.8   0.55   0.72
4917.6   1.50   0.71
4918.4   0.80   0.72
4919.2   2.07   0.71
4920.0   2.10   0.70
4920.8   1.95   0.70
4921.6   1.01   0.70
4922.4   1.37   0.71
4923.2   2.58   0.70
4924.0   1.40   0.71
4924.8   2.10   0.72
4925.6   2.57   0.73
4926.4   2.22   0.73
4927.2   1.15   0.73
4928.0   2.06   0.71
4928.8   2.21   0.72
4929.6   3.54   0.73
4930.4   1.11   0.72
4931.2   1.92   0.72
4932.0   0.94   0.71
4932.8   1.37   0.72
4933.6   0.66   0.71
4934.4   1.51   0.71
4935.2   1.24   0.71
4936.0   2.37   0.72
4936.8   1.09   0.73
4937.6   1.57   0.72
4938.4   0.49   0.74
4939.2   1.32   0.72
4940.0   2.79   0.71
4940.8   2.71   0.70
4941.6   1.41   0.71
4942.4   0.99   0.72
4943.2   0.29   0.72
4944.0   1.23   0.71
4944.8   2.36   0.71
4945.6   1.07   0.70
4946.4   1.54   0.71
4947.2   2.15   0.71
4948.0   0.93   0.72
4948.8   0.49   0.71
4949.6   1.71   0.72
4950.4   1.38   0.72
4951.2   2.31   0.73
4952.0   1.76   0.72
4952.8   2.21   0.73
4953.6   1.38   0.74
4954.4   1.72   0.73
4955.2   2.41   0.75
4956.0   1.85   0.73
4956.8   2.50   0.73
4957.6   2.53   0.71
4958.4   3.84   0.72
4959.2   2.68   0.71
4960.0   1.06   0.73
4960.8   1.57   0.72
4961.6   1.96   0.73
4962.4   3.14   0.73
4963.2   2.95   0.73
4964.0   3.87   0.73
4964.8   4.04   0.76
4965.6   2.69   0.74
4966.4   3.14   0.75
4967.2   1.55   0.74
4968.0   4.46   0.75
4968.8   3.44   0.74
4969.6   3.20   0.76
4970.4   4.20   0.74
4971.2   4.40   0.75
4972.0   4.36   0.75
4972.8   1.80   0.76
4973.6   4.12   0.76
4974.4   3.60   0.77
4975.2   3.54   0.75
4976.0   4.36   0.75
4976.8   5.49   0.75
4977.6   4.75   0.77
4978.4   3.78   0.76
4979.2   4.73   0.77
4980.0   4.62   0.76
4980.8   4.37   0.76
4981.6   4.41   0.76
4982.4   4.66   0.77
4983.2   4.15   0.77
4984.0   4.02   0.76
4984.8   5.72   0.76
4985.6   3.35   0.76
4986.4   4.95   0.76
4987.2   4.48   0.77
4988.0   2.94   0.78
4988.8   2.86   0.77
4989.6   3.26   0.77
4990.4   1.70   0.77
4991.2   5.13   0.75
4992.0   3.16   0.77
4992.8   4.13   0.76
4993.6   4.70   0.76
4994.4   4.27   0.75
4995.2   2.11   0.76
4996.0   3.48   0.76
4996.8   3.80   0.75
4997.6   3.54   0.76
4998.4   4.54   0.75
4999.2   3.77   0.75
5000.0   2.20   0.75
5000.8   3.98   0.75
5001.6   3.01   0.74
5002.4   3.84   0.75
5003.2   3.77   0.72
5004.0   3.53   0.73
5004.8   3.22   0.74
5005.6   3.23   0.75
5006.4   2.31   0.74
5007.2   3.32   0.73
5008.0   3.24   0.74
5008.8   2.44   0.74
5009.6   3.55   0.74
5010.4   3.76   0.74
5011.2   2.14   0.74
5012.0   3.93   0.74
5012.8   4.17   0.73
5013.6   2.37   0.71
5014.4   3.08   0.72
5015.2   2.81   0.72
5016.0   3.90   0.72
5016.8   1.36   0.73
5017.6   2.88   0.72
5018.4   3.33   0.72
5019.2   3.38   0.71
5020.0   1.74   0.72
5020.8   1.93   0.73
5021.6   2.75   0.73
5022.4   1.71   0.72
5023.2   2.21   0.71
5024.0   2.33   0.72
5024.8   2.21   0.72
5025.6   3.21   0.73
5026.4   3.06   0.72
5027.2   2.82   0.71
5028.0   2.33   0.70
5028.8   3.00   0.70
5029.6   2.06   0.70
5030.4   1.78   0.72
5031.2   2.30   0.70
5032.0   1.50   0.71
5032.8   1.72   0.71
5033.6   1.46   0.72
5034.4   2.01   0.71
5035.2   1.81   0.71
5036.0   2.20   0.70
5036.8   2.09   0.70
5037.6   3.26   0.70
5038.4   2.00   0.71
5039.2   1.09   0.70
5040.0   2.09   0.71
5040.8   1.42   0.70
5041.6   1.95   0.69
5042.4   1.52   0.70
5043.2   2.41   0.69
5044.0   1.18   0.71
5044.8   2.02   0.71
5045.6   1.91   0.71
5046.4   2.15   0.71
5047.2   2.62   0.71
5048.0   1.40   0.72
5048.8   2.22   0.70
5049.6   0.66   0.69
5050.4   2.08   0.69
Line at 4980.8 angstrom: C IV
